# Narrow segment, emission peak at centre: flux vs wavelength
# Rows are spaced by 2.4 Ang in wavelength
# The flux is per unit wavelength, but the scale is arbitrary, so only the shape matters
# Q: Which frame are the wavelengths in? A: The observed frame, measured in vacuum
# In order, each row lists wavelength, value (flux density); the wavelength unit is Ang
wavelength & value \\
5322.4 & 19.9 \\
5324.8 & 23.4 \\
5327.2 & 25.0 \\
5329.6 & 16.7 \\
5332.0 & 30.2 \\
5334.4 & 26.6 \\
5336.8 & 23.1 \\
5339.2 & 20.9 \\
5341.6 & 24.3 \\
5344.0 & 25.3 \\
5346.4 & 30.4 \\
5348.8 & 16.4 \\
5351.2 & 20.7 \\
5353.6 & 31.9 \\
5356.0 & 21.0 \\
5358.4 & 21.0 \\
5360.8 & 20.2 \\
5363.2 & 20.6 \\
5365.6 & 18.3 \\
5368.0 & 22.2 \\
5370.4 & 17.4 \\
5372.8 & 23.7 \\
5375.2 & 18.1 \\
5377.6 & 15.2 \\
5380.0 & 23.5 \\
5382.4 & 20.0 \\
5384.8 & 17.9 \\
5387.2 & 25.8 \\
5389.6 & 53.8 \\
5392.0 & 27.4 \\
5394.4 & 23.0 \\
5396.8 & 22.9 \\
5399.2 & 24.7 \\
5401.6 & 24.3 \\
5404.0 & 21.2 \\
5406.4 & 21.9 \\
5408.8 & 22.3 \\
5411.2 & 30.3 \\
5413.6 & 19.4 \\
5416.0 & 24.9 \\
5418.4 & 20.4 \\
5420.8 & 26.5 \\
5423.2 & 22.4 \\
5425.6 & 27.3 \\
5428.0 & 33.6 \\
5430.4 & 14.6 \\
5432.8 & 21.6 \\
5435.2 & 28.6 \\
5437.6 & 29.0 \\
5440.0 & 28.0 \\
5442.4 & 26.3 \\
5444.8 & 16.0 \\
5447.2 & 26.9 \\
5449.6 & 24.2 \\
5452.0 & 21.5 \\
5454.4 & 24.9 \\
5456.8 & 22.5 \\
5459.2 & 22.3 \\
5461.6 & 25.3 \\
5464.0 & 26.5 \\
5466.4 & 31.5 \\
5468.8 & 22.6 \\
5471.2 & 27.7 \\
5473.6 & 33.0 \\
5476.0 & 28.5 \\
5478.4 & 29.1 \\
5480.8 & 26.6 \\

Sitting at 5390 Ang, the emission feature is H-beta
